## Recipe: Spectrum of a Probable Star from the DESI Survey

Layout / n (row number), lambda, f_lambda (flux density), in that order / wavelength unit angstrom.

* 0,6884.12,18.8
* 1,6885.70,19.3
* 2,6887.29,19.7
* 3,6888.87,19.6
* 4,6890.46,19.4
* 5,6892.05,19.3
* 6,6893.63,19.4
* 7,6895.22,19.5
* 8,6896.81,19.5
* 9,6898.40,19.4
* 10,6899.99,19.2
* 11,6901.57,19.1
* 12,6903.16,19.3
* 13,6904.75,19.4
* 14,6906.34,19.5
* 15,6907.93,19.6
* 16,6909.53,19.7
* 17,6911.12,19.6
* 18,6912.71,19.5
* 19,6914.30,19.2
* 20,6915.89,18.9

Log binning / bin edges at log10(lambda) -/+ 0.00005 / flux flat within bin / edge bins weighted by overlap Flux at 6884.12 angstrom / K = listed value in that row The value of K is 18.8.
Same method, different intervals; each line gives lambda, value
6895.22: 19.5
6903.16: 19.3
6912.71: 19.5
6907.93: 19.6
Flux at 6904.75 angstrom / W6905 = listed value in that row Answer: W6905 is 19.4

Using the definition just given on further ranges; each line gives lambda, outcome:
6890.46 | 19.4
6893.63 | 19.4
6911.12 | 19.6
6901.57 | 19.1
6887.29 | 19.7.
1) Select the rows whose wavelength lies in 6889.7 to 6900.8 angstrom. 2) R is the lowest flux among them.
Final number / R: 19.2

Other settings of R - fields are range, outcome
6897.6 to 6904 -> 19.1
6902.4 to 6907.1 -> 19.3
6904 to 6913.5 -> 19.4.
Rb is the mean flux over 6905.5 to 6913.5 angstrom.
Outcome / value 19.6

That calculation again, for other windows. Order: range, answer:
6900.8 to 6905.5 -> 19.3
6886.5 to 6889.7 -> 19.7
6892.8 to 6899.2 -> 19.4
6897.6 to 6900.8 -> 19.3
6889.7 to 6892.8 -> 19.3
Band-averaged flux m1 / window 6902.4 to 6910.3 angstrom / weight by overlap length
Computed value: 19.5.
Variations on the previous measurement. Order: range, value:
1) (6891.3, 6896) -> 19.4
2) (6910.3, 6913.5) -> 19.6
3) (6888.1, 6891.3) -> 19.5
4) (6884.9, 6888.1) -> 19.5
